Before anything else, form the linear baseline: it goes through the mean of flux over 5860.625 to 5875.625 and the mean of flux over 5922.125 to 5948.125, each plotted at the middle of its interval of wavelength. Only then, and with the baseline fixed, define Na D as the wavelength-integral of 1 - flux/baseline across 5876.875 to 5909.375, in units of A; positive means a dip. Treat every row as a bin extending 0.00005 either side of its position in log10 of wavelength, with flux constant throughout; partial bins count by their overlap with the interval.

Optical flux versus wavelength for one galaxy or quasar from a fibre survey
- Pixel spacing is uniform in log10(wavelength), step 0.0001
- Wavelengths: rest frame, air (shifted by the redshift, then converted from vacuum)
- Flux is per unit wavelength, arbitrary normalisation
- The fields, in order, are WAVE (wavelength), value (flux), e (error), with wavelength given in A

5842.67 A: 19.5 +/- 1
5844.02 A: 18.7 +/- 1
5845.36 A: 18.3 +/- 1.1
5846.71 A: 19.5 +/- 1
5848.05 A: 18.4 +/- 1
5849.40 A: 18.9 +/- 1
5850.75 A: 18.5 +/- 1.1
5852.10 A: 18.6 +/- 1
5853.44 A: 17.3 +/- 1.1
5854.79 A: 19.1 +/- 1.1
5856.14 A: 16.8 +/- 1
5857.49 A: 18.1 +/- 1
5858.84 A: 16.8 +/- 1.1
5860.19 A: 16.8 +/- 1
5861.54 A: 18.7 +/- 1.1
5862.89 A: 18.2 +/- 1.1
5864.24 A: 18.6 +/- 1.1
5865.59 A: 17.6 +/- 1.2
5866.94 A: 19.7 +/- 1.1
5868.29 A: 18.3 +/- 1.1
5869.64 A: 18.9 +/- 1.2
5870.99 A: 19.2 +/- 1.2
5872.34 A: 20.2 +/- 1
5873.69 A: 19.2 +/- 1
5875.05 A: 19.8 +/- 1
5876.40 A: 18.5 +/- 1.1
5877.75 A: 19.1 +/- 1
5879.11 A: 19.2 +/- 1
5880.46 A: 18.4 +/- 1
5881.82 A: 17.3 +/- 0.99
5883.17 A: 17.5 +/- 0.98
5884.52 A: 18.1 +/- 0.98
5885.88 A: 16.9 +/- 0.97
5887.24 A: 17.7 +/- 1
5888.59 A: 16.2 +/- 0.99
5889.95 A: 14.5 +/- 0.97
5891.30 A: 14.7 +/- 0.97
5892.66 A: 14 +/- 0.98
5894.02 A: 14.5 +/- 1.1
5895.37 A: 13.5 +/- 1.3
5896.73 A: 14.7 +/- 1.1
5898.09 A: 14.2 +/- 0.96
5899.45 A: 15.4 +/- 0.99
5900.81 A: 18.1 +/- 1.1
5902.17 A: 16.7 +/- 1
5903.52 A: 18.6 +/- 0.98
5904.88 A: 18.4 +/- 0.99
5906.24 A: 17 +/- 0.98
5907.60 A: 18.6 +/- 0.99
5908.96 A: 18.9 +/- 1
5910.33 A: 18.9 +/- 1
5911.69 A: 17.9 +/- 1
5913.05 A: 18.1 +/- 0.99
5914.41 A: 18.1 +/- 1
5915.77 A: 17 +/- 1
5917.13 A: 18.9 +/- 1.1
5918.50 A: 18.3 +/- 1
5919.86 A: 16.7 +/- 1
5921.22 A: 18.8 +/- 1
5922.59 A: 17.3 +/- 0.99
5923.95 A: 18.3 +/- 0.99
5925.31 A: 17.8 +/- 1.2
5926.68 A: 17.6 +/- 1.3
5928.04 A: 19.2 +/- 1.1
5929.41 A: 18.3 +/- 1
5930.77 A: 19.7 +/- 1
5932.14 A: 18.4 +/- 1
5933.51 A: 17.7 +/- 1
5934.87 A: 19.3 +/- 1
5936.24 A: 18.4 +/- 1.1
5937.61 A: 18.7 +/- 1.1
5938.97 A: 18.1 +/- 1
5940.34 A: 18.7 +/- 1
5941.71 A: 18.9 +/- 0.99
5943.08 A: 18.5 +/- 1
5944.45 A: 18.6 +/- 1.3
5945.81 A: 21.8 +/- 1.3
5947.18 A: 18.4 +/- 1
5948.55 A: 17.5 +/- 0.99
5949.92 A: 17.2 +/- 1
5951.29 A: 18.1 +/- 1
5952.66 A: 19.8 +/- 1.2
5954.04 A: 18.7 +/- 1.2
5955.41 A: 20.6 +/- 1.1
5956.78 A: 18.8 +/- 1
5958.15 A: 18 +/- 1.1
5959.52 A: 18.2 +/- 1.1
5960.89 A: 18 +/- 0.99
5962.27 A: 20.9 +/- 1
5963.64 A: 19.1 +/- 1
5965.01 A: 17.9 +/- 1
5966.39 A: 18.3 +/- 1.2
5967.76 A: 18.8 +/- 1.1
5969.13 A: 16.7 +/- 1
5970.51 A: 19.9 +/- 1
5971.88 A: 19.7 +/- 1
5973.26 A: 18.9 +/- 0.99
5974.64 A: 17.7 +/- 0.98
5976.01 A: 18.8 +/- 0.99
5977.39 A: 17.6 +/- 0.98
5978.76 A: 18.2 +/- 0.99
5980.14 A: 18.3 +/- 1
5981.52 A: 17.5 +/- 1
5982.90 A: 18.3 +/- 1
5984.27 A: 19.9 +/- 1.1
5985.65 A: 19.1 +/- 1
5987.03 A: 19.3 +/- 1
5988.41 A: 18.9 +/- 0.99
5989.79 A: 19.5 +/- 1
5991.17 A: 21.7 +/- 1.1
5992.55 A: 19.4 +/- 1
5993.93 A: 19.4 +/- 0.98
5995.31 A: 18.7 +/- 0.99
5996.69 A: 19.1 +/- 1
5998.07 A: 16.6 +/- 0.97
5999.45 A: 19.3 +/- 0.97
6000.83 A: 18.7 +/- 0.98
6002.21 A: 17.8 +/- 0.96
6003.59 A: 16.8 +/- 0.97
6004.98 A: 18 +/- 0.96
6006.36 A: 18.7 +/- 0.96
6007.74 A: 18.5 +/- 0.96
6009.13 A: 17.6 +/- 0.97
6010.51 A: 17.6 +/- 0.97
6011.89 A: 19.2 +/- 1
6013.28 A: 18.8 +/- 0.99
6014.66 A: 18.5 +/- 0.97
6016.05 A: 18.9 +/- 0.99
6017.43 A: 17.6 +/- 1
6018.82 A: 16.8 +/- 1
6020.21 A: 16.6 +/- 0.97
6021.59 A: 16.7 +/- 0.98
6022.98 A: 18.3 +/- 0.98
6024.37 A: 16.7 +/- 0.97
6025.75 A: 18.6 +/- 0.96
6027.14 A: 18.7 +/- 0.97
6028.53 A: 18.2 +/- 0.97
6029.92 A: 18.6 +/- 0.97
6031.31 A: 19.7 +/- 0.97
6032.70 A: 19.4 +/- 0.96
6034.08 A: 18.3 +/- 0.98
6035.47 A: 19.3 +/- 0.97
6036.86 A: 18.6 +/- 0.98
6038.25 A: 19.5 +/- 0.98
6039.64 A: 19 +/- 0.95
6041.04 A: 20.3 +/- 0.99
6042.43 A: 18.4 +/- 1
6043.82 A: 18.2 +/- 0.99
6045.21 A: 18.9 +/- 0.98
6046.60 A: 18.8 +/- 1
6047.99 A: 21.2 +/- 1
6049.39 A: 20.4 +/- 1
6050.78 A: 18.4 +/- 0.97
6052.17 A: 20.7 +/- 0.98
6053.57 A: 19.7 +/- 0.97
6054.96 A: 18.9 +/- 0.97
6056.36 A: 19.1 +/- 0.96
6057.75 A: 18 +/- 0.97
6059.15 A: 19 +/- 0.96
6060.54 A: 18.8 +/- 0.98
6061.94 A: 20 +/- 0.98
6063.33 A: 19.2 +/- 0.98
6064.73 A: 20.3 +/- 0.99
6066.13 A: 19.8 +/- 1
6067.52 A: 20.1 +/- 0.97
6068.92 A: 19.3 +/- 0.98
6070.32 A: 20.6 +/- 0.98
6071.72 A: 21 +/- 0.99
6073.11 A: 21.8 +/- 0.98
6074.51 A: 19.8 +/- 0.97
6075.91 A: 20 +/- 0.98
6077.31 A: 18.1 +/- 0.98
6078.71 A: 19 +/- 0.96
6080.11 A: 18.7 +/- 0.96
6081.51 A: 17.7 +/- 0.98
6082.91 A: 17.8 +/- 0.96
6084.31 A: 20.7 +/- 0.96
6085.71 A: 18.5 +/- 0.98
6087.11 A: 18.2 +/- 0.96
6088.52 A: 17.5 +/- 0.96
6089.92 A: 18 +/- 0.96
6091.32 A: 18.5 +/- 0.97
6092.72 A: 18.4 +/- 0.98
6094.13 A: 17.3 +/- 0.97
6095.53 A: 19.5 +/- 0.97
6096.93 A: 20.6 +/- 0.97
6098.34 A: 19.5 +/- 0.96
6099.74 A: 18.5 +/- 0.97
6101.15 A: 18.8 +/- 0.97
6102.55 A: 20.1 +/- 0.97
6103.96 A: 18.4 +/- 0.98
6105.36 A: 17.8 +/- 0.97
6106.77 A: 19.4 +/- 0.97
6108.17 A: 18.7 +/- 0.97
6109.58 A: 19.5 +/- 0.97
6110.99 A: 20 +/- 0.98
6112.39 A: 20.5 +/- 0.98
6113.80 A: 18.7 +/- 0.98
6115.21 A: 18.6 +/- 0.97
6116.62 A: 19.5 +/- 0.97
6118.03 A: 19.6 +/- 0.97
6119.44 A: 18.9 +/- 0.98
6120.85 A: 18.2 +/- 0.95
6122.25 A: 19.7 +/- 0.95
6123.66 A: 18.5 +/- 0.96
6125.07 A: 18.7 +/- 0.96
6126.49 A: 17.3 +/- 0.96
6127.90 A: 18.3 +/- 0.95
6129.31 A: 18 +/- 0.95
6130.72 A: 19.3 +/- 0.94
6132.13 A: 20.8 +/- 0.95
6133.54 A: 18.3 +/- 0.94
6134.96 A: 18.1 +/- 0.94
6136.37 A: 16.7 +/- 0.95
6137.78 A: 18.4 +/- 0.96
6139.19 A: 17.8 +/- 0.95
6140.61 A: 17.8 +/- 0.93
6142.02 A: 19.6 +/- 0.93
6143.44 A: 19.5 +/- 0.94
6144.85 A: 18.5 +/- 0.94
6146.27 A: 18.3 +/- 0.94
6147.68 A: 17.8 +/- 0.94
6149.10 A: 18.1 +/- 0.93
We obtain 3.54 A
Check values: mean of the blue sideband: 18.9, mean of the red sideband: 18.6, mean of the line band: 16.8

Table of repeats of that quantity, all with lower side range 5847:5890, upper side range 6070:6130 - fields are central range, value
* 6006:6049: 0.49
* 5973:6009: 0.01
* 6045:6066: -0.68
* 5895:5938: 1.46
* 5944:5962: -0.29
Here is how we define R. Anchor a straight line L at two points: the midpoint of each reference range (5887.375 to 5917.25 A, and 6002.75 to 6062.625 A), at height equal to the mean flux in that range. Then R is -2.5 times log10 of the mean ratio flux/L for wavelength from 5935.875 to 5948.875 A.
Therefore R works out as -0.09 mag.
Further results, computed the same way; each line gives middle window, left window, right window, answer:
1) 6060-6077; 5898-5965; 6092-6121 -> -0.06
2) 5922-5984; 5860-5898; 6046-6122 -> -0.03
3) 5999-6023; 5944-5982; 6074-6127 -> 0.04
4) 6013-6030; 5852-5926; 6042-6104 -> 0.05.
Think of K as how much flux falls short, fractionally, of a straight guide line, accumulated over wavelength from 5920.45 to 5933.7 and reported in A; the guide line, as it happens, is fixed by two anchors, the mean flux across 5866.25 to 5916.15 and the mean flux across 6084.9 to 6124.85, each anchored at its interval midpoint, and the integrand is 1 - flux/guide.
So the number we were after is -0.5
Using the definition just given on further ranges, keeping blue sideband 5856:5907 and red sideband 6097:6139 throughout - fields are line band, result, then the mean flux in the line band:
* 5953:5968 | -0.8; 18.9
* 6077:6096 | 0.3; 18.4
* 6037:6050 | -0.7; 19.4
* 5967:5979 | -0.4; 18.5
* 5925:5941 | -0.7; 18.5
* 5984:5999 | -1.0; 19.2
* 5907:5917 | -0.4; 18.2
